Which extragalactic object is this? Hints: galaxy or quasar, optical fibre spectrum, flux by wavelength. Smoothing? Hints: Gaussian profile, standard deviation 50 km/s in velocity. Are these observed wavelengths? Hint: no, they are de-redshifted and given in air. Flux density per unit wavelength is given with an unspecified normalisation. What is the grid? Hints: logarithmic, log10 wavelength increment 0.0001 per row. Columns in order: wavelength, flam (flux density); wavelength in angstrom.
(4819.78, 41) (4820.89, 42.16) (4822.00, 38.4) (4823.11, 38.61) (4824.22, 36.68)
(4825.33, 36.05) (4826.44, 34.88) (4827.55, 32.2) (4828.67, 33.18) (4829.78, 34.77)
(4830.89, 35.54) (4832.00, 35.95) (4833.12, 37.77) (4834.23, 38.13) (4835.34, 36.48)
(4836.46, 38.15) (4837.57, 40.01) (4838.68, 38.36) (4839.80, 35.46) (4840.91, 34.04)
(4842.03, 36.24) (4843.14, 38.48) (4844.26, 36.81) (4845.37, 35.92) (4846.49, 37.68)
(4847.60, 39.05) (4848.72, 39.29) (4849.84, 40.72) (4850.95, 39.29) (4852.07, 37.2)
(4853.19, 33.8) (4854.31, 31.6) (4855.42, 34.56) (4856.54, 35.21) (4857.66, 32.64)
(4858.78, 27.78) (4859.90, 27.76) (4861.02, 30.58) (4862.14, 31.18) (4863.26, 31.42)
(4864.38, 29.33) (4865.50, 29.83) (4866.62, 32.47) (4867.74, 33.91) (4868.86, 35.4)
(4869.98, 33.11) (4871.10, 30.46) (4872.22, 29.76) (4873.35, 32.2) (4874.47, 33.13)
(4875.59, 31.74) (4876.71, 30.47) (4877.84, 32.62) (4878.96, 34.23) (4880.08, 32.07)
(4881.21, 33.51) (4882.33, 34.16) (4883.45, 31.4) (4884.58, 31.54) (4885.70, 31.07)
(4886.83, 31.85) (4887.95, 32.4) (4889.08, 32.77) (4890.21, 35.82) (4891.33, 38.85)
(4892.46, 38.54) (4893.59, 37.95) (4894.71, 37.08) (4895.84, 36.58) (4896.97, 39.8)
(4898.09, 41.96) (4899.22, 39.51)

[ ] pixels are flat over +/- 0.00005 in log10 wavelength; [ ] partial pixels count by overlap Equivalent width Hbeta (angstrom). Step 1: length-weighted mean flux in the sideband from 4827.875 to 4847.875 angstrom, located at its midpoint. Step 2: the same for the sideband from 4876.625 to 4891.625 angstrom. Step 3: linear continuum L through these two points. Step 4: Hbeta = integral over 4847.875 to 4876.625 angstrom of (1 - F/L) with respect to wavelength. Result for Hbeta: 1.5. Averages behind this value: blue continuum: 36.7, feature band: 33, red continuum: 33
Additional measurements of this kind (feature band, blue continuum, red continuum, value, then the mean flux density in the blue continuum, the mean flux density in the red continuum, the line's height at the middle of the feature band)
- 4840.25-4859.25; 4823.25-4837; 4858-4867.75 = -2.0 angstrom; 35.9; 30.3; 32.6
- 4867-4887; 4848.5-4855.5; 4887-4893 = 1.9 angstrom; 36.7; 35.4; 35.8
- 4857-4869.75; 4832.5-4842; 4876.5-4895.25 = 1.5 angstrom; 37.2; 34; 35.5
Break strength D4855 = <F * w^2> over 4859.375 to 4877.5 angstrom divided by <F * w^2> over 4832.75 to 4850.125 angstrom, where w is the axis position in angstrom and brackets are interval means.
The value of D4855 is 0.85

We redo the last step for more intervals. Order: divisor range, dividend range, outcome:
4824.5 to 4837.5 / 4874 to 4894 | 0.95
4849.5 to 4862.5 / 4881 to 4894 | 1.03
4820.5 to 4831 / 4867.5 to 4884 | 0.92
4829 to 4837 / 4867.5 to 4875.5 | 0.90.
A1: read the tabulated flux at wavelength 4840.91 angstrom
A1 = 34.04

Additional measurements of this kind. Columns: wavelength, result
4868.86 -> 35.4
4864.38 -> 29.33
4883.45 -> 31.4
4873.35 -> 32.2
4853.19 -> 33.8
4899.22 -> 39.51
